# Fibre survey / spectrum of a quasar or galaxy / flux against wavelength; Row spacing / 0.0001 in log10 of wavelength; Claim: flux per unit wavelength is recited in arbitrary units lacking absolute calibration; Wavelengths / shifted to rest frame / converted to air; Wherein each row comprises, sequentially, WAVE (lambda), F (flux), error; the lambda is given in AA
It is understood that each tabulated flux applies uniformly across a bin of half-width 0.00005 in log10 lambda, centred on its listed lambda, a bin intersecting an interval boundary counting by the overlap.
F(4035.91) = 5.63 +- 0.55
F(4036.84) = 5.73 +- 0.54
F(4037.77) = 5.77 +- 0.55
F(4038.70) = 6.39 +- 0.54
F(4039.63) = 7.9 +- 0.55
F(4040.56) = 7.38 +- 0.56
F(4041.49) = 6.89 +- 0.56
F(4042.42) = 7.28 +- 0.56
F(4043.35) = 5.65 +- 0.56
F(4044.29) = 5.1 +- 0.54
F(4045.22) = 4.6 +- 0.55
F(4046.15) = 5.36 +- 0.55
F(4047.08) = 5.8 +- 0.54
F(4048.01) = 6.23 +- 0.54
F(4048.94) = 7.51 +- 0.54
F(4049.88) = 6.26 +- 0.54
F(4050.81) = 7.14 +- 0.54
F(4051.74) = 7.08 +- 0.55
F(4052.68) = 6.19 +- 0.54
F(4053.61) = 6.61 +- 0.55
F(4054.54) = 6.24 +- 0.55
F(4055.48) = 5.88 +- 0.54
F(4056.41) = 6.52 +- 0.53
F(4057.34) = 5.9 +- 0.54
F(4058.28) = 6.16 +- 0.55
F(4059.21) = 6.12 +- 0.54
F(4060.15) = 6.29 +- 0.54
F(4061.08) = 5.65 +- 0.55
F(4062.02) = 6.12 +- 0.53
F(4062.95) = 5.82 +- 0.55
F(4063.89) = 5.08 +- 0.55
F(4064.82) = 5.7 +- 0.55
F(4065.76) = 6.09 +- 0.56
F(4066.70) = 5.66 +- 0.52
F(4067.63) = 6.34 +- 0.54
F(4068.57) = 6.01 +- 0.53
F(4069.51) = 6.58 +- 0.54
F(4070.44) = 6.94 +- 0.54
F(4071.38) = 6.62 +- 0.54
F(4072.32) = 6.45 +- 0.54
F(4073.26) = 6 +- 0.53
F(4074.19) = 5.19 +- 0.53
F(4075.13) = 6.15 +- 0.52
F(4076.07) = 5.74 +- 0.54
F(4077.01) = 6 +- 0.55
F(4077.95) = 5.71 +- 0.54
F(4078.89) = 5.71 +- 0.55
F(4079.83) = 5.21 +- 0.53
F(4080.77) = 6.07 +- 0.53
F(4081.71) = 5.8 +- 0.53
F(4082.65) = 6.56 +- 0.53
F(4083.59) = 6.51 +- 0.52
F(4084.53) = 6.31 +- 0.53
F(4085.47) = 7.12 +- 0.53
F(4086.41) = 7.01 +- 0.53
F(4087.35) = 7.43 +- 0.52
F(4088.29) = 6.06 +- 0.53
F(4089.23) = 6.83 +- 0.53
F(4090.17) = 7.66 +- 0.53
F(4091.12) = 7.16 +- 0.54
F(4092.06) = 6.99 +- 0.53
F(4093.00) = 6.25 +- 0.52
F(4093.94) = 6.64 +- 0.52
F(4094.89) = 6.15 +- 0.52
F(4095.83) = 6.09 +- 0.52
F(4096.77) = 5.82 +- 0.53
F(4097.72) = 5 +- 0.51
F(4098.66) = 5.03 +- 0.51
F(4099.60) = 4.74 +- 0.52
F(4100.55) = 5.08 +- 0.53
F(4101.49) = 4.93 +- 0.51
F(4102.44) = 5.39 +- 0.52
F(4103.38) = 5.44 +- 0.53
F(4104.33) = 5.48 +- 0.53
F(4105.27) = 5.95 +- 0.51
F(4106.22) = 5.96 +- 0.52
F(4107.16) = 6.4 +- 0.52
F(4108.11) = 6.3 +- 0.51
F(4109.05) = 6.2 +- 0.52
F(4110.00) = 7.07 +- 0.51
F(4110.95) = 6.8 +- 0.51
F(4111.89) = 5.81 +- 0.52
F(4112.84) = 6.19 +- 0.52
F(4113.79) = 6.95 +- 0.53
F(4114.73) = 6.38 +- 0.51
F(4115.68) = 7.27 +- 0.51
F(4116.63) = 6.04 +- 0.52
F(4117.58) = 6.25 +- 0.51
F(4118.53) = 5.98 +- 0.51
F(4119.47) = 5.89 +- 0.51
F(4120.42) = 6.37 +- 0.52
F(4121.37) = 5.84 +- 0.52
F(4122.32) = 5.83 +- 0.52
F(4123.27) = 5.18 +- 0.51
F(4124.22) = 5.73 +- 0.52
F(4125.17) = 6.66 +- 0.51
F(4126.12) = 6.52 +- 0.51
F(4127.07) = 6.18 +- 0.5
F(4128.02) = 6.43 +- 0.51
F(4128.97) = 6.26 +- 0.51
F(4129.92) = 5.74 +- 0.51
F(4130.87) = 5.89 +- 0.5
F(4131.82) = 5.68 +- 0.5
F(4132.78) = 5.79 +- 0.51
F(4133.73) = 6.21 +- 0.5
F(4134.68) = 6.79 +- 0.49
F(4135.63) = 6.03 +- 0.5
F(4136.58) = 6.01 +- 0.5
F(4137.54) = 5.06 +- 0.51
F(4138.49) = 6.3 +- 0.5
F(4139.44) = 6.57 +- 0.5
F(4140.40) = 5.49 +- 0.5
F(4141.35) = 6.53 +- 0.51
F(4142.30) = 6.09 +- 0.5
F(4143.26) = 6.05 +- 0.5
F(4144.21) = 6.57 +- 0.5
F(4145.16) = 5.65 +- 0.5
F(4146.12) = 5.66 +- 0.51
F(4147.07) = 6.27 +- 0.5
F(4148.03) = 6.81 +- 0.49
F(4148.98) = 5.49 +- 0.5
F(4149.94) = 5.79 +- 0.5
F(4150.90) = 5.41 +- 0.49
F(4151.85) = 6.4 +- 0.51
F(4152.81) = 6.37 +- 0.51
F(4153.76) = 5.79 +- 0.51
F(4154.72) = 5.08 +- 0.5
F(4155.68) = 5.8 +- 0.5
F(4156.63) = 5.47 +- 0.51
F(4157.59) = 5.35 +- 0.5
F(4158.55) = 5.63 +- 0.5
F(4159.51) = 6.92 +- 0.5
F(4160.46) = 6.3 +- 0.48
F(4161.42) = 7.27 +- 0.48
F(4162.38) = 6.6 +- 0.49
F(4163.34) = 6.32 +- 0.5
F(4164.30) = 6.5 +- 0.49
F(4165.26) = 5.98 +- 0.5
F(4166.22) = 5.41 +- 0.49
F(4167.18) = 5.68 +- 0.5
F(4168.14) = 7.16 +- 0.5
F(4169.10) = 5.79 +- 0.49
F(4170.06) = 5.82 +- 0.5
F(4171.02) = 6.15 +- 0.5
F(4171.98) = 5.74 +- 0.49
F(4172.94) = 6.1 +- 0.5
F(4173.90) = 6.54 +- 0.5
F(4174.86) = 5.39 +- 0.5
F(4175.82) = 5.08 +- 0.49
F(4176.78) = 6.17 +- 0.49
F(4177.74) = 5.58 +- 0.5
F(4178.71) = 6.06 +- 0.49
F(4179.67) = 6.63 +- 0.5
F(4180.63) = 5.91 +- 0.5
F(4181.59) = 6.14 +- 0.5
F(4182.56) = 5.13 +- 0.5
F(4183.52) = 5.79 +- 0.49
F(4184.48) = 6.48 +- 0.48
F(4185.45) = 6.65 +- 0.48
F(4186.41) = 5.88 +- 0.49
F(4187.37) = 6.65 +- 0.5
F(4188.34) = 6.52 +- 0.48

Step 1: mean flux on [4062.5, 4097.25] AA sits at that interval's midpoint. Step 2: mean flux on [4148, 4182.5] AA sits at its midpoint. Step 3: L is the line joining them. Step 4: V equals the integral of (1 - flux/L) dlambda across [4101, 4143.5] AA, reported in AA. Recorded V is 0.3 AA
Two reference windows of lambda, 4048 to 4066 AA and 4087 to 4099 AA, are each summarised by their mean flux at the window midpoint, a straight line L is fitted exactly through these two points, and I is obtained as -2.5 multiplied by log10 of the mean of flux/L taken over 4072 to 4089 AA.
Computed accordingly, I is 0.03 mag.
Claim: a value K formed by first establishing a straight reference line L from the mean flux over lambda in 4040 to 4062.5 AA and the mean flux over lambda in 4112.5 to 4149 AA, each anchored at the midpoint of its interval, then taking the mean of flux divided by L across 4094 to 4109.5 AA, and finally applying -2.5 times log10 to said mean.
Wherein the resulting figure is 0.10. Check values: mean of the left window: 6.26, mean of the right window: 6.13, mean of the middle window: 5.65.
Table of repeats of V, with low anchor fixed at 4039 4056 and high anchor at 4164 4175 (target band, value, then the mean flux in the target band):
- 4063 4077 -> 0.7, 6.03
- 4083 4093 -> -1.0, 6.88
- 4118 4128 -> 0.2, 6.04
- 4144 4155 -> 0.3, 5.94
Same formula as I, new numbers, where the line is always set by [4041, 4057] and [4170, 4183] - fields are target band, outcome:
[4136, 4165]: -0.015 mag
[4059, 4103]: 0.015 mag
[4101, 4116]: -0.011 mag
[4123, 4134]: -0.001 mag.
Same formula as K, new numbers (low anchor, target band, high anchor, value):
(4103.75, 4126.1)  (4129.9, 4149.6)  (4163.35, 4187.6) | 0.02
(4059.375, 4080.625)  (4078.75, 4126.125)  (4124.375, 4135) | -0.01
